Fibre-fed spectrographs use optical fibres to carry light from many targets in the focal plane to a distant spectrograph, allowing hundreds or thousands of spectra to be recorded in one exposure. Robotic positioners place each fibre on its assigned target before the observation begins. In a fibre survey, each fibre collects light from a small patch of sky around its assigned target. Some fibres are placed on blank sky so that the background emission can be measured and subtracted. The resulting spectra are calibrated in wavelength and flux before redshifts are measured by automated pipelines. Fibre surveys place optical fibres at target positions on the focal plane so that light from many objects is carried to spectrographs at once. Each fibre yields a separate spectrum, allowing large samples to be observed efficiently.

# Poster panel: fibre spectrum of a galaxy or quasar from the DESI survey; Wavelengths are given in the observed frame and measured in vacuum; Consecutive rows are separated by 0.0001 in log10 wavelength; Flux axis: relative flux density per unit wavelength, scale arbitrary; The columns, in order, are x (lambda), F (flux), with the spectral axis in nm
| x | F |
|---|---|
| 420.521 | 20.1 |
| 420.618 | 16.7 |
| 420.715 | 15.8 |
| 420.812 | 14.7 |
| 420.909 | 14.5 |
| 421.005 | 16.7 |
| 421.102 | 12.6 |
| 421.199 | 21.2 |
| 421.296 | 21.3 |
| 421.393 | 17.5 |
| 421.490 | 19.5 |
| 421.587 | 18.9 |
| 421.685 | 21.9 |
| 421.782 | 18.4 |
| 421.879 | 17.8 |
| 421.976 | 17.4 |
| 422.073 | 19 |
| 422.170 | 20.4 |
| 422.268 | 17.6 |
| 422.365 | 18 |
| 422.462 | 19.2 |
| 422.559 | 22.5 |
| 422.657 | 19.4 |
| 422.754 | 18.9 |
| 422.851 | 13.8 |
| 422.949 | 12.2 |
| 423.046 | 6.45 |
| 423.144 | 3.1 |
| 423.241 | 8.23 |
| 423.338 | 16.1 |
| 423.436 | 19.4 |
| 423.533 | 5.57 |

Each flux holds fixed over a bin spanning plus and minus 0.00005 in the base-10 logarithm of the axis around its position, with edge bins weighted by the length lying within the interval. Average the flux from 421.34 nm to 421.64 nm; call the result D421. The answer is 18.7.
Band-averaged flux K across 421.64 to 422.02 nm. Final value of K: 18.9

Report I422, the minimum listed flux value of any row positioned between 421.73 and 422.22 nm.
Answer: 17.4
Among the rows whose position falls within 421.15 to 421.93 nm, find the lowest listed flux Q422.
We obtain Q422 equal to 17.5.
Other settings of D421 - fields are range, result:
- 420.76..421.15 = 14.7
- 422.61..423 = 16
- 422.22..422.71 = 19.4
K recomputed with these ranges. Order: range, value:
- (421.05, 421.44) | 18.1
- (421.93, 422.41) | 18.5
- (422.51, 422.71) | 20.9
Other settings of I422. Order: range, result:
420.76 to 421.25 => 12.6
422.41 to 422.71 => 19.2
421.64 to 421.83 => 18.4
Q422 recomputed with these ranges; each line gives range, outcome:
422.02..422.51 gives 17.6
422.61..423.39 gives 3.1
